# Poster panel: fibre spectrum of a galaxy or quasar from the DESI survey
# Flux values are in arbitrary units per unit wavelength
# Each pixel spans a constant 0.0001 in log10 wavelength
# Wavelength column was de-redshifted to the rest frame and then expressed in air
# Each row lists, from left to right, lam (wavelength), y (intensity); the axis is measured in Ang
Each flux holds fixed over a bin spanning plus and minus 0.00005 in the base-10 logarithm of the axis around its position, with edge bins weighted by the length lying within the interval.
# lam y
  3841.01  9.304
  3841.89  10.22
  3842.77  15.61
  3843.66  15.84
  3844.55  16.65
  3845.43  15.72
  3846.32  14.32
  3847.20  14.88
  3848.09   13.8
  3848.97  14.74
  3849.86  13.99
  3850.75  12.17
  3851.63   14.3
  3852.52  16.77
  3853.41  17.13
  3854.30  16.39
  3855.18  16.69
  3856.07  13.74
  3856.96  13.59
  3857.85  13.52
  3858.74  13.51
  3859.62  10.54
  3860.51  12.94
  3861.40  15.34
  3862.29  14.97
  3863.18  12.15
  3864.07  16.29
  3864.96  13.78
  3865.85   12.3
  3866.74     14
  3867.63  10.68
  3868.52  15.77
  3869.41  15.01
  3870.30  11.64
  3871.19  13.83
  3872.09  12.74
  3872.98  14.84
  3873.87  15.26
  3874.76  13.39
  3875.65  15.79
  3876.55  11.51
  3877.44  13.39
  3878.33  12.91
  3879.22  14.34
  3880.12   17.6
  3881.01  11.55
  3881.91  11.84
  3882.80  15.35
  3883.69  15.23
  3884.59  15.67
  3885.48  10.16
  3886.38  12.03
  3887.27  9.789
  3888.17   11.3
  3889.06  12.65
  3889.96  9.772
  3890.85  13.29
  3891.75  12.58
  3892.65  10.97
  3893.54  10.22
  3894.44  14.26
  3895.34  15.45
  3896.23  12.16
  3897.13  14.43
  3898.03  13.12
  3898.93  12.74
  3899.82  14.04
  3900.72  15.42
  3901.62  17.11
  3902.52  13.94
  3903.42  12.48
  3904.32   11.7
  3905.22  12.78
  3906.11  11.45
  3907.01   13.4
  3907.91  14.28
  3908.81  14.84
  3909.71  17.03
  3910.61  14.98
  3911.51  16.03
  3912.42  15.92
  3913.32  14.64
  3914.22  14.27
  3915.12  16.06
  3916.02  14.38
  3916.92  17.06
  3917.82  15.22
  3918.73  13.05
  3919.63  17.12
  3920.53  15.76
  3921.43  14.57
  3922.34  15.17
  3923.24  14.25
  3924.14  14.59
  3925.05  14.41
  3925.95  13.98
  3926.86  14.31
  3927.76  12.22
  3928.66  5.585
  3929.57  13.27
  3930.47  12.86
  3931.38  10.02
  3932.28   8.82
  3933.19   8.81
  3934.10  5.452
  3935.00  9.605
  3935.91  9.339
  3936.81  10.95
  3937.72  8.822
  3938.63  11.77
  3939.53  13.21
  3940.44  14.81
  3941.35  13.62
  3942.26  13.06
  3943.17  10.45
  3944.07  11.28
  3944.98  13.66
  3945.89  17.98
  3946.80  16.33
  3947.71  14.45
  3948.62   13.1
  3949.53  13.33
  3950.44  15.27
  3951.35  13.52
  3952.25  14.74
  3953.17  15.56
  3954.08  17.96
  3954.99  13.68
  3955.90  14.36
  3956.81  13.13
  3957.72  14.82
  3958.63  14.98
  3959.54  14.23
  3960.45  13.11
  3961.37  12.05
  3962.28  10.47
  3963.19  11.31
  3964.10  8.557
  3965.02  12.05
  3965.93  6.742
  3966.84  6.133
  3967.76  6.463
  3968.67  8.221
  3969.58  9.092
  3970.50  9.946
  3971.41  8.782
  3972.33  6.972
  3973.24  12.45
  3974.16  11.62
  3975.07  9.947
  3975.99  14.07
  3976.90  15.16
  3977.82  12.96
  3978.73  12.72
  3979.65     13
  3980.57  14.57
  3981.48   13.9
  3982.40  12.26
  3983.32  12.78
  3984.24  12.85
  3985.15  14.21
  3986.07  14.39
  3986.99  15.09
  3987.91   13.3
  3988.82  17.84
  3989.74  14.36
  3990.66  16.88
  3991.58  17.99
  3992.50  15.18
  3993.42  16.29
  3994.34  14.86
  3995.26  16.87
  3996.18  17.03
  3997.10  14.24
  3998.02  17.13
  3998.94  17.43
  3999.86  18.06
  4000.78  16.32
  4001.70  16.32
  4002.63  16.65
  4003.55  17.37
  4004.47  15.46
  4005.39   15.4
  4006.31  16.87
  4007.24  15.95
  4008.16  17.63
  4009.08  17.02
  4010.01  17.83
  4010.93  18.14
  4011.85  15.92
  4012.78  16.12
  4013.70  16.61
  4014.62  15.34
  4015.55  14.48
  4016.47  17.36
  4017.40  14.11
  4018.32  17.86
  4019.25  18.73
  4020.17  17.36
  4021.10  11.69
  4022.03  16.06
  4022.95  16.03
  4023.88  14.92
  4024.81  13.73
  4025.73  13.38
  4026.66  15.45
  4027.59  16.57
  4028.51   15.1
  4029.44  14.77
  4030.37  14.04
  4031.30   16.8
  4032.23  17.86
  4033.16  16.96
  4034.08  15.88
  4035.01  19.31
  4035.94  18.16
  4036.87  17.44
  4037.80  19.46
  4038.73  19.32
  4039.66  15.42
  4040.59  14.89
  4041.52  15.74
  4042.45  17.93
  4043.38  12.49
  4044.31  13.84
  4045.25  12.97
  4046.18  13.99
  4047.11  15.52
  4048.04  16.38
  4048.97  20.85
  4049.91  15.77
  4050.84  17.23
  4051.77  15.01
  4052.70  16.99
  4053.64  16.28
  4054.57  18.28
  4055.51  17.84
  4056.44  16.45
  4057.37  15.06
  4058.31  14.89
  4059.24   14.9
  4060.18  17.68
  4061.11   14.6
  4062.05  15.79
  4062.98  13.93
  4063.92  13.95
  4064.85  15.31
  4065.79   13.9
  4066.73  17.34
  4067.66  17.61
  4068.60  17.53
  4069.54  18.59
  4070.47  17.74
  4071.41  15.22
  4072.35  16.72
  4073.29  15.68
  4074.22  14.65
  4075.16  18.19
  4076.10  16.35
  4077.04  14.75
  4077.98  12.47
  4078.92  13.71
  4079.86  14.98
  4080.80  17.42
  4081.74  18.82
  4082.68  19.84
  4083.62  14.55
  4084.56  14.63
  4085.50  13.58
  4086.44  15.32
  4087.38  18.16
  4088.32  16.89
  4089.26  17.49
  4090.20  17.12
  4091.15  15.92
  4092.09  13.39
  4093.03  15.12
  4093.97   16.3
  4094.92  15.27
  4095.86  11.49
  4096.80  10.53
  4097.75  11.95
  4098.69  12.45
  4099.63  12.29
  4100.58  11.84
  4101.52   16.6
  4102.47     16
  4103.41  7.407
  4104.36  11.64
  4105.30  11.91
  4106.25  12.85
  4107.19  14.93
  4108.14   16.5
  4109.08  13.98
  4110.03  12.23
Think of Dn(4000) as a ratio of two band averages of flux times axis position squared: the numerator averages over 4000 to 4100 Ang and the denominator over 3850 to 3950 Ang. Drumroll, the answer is 1.28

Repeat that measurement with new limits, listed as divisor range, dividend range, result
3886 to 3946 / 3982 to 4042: 1.29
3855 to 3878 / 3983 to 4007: 1.23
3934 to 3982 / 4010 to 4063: 1.37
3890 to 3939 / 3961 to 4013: 1.10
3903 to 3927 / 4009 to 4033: 1.15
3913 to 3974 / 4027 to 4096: 1.37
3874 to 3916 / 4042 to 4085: 1.28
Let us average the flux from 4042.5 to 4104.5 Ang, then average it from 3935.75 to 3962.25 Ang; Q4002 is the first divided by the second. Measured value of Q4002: 1.13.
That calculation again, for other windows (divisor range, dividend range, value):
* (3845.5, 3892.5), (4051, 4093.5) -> 1.17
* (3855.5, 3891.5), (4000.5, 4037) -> 1.21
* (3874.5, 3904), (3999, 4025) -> 1.23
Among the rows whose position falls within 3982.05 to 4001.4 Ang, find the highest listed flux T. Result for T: 18.06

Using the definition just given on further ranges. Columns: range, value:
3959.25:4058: 20.85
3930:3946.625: 17.98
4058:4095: 19.84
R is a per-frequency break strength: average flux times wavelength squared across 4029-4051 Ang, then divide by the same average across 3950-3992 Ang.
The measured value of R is 1.33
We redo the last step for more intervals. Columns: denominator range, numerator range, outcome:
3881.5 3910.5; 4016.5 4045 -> 1.30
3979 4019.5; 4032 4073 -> 1.06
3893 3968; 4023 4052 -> 1.29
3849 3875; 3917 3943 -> 0.91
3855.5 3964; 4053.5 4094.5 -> 1.30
